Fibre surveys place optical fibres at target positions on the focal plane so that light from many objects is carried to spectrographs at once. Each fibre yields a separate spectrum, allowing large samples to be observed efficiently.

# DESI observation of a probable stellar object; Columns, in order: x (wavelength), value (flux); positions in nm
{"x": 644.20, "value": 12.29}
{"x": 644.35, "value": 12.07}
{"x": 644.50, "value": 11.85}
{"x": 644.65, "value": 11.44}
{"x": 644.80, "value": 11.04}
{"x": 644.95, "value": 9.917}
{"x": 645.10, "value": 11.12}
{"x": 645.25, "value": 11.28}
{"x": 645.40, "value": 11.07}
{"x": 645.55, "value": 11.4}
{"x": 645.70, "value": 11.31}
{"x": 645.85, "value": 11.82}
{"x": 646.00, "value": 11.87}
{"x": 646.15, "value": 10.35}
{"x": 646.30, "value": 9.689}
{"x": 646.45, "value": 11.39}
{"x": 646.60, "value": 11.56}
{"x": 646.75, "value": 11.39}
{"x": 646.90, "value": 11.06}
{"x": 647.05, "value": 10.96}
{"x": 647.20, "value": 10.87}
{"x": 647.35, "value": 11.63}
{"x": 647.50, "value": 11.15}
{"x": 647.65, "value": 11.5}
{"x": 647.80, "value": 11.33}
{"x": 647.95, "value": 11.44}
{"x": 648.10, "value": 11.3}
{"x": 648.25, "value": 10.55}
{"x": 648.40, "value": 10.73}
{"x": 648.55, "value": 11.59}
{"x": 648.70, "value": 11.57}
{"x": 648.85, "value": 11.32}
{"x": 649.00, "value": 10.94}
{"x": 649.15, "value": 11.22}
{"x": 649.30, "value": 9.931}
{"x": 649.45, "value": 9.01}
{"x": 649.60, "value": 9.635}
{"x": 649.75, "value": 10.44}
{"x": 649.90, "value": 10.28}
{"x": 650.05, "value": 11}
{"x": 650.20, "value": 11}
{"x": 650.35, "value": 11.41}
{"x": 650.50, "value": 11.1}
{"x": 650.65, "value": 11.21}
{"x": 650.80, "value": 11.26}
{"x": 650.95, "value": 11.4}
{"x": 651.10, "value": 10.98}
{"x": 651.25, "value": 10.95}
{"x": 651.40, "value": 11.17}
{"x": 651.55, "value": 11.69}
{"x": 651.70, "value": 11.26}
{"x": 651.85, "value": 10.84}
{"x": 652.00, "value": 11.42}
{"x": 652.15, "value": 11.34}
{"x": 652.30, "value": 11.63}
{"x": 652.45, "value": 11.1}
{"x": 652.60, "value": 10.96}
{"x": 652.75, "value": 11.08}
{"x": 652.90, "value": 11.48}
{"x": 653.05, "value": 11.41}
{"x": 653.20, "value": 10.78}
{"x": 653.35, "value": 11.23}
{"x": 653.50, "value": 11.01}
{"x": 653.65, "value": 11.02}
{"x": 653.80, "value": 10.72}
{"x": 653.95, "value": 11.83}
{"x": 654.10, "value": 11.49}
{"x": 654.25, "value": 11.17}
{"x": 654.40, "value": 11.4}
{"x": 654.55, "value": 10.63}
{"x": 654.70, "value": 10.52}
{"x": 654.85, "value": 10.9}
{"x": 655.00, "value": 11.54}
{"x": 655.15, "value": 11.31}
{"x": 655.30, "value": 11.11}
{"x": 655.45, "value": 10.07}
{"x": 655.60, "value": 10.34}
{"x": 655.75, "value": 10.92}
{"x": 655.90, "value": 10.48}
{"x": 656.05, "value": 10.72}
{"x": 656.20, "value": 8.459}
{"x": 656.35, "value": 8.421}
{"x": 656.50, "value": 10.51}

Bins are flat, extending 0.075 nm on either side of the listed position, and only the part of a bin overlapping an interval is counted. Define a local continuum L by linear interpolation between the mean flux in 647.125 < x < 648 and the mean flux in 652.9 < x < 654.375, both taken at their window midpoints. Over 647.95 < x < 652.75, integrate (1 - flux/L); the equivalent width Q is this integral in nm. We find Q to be 0.12 nm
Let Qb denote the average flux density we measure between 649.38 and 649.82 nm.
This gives 9.69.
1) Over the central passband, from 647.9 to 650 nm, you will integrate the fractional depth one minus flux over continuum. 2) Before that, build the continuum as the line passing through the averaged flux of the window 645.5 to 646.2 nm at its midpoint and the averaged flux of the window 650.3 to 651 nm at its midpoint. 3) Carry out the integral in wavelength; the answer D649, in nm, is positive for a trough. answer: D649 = 0.11 nm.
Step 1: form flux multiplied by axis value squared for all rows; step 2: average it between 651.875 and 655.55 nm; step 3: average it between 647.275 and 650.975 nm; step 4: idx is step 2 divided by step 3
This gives 1.0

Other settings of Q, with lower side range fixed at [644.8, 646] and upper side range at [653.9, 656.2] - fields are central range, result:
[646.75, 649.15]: -0.02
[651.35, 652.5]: -0.04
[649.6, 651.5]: 0.01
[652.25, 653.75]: -0.03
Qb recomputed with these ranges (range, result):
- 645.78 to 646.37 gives 10.9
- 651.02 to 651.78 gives 11.2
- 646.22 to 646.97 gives 11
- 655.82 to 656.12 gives 10.6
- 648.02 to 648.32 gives 10.9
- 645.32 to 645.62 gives 11.2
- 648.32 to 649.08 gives 11.2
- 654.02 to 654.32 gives 11.3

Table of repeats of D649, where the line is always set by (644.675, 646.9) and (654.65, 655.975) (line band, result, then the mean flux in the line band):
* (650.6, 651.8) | -0.033 nm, 11.2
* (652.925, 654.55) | -0.050 nm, 11.2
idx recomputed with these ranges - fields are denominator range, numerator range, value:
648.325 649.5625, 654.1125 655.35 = 1.05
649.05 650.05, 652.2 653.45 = 1.11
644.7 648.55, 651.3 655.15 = 1.03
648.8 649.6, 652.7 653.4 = 1.09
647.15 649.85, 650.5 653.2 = 1.04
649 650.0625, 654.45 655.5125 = 1.08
